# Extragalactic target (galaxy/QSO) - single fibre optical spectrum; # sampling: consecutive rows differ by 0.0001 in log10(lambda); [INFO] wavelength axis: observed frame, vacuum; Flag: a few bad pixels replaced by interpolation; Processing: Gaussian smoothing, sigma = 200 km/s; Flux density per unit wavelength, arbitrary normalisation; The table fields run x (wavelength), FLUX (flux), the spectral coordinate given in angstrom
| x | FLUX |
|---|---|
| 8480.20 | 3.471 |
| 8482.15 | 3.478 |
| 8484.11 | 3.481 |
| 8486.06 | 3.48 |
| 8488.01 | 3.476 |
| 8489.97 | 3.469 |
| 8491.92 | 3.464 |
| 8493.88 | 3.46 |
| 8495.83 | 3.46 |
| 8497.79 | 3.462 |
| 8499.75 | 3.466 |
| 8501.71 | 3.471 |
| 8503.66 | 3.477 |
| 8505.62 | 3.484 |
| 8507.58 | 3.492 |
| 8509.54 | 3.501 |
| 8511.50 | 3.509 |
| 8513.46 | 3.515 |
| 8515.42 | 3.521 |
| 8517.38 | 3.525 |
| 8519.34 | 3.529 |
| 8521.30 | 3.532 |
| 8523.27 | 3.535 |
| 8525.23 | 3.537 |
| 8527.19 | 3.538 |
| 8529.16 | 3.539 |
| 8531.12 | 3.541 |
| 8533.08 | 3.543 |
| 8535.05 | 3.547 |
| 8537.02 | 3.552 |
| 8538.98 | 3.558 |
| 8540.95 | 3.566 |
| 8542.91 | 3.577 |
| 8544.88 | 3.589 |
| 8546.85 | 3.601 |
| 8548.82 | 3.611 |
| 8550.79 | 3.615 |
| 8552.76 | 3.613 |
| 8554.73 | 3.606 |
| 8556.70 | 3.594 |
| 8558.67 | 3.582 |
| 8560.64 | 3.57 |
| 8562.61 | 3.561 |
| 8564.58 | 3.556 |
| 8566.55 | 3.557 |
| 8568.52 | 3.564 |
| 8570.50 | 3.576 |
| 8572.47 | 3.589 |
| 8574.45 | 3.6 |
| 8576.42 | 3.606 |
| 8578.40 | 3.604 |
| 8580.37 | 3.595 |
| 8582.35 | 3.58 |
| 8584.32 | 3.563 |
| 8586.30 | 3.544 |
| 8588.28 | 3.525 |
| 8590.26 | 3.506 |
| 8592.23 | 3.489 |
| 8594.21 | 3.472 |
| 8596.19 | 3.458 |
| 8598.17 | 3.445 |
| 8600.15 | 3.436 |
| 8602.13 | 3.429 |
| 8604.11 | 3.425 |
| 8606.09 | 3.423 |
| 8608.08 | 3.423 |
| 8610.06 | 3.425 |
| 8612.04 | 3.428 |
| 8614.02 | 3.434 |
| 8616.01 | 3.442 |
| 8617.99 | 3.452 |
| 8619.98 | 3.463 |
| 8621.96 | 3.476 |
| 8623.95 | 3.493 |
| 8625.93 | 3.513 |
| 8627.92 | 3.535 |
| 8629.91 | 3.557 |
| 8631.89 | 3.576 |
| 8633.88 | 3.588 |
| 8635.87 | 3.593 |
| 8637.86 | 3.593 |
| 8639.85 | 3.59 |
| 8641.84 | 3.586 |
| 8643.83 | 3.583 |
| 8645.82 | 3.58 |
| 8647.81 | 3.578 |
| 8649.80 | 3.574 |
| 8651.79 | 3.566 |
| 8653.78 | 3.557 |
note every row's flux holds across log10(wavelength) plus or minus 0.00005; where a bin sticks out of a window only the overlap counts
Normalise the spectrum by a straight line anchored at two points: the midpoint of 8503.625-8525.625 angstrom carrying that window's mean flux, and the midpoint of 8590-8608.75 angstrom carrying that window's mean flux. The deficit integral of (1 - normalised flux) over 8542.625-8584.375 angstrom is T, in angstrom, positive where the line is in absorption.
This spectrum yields -1.3 angstrom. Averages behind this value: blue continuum 3.51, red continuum 3.45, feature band 3.59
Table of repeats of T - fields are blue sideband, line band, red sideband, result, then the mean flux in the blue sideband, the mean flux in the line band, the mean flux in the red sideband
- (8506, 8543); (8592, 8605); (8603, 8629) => 0.08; 3.53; 3.45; 3.46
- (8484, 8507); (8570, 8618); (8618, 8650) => 0.40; 3.47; 3.5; 3.55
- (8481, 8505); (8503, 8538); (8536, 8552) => 0.08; 3.47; 3.52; 3.58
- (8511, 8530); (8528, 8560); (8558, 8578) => -0.22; 3.53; 3.58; 3.58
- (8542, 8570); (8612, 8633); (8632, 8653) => 0.54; 3.58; 3.49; 3.58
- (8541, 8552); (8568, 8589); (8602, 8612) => -0.44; 3.6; 3.58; 3.42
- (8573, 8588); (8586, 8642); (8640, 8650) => 1.40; 3.58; 3.49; 3.58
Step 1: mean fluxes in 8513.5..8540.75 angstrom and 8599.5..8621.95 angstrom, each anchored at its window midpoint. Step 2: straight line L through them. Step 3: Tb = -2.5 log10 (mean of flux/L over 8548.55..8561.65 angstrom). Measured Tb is -0.03 mag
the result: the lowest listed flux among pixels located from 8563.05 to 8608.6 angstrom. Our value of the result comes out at 3.423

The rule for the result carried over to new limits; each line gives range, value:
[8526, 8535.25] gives 3.538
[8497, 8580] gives 3.462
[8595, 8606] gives 3.425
